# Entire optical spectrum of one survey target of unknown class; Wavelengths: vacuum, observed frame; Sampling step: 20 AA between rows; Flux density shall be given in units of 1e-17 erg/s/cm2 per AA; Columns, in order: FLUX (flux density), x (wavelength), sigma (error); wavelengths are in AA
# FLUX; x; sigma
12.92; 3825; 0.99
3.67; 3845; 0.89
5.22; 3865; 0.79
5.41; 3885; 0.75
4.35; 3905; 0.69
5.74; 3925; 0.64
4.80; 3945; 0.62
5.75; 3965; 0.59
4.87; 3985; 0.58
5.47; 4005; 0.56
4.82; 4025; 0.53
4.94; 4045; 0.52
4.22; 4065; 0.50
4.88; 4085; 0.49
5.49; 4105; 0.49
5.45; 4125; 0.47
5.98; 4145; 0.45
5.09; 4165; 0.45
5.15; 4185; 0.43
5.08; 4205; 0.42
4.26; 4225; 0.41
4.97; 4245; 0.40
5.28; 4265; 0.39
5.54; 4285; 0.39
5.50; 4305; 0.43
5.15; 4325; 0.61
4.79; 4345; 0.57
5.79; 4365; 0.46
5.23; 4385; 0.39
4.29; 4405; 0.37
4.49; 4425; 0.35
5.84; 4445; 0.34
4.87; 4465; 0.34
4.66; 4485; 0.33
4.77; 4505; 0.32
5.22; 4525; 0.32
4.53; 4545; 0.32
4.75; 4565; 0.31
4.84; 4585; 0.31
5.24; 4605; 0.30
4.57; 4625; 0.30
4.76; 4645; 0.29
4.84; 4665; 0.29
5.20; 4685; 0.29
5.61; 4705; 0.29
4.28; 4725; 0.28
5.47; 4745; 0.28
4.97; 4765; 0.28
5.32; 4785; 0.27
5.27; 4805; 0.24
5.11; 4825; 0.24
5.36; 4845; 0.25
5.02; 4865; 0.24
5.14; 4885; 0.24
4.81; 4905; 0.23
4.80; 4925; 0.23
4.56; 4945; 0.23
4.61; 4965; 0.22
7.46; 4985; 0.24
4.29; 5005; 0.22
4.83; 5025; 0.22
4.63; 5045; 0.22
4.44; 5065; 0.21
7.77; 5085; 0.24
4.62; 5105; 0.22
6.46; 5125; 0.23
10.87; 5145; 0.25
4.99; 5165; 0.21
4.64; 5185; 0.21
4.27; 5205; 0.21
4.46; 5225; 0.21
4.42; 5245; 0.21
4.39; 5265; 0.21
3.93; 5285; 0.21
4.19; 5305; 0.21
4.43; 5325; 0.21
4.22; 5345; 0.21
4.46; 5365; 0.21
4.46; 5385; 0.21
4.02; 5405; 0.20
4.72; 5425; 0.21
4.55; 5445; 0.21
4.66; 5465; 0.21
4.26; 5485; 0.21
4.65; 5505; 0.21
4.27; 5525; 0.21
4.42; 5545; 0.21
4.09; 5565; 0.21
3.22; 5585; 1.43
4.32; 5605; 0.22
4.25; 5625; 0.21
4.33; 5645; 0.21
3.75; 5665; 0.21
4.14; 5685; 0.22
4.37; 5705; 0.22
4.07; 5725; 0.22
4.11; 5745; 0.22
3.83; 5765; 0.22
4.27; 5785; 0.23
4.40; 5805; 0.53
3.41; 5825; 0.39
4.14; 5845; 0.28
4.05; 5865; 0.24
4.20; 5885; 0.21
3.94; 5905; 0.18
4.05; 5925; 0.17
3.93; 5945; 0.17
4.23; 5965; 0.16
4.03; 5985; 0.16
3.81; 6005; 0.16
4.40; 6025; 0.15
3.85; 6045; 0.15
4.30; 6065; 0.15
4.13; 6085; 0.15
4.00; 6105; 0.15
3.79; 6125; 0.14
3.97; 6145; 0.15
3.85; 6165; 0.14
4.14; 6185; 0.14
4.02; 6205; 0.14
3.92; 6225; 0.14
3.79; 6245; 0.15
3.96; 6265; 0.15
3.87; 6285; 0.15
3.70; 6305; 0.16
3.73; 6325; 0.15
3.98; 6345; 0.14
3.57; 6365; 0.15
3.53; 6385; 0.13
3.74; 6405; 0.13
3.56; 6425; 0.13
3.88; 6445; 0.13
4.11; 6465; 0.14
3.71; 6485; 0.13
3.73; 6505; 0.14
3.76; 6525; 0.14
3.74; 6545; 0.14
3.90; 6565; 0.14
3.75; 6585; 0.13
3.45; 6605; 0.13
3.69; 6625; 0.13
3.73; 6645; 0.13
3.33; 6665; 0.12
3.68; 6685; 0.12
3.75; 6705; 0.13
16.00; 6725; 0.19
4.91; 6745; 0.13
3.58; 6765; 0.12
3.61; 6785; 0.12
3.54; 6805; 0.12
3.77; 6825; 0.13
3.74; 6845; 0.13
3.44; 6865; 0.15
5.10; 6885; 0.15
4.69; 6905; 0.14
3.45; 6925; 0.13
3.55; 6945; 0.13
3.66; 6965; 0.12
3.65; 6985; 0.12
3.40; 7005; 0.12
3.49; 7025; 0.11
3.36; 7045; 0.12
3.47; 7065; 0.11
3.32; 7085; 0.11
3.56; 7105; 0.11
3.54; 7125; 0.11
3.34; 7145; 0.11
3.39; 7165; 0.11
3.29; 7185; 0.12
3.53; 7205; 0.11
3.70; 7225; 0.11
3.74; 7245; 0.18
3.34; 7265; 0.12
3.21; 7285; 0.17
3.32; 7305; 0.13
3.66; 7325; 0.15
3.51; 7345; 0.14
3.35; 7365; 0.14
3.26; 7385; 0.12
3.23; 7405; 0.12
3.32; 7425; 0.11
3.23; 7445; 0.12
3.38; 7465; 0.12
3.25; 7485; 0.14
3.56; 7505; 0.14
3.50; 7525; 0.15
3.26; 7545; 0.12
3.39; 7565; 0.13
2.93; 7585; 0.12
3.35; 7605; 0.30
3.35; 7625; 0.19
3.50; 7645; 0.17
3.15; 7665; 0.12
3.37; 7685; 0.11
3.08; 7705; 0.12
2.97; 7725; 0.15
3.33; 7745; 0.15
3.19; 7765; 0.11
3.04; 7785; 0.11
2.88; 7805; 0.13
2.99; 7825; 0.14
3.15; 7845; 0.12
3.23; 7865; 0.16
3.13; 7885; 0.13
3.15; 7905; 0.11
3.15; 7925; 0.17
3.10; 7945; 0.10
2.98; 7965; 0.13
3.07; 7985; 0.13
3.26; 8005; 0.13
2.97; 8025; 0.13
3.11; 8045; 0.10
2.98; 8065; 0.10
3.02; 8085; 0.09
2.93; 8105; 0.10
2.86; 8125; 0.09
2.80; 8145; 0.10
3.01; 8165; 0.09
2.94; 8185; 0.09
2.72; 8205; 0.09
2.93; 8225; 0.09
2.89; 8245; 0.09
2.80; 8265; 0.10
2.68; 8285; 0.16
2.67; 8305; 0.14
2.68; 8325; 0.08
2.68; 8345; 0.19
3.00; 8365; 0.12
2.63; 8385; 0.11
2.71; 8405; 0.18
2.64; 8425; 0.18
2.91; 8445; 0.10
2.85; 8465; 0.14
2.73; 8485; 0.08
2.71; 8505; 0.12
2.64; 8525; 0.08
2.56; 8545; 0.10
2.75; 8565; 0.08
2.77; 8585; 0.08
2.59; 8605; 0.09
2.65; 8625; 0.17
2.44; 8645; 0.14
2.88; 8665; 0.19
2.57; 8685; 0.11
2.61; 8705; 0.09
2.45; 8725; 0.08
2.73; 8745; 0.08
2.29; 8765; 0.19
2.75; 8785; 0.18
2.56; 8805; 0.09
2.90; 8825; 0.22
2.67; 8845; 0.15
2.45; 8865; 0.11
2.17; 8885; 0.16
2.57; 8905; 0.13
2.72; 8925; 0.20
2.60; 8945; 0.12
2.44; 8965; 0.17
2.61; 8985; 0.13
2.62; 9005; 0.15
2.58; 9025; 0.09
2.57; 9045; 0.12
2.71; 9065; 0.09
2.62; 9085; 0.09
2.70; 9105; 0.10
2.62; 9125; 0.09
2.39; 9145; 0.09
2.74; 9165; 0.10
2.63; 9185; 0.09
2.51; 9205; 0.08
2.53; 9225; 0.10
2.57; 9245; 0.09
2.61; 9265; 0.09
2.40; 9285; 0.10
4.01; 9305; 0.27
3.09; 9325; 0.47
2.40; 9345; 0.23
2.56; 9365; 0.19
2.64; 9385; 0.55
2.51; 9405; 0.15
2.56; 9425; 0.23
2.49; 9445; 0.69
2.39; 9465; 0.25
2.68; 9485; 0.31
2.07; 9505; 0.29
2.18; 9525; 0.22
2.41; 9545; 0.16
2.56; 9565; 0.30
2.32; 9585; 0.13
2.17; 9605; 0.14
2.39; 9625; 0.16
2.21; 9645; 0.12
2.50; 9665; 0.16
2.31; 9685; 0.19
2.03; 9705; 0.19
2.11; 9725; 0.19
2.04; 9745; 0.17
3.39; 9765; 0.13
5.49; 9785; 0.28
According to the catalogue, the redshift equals 0.03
